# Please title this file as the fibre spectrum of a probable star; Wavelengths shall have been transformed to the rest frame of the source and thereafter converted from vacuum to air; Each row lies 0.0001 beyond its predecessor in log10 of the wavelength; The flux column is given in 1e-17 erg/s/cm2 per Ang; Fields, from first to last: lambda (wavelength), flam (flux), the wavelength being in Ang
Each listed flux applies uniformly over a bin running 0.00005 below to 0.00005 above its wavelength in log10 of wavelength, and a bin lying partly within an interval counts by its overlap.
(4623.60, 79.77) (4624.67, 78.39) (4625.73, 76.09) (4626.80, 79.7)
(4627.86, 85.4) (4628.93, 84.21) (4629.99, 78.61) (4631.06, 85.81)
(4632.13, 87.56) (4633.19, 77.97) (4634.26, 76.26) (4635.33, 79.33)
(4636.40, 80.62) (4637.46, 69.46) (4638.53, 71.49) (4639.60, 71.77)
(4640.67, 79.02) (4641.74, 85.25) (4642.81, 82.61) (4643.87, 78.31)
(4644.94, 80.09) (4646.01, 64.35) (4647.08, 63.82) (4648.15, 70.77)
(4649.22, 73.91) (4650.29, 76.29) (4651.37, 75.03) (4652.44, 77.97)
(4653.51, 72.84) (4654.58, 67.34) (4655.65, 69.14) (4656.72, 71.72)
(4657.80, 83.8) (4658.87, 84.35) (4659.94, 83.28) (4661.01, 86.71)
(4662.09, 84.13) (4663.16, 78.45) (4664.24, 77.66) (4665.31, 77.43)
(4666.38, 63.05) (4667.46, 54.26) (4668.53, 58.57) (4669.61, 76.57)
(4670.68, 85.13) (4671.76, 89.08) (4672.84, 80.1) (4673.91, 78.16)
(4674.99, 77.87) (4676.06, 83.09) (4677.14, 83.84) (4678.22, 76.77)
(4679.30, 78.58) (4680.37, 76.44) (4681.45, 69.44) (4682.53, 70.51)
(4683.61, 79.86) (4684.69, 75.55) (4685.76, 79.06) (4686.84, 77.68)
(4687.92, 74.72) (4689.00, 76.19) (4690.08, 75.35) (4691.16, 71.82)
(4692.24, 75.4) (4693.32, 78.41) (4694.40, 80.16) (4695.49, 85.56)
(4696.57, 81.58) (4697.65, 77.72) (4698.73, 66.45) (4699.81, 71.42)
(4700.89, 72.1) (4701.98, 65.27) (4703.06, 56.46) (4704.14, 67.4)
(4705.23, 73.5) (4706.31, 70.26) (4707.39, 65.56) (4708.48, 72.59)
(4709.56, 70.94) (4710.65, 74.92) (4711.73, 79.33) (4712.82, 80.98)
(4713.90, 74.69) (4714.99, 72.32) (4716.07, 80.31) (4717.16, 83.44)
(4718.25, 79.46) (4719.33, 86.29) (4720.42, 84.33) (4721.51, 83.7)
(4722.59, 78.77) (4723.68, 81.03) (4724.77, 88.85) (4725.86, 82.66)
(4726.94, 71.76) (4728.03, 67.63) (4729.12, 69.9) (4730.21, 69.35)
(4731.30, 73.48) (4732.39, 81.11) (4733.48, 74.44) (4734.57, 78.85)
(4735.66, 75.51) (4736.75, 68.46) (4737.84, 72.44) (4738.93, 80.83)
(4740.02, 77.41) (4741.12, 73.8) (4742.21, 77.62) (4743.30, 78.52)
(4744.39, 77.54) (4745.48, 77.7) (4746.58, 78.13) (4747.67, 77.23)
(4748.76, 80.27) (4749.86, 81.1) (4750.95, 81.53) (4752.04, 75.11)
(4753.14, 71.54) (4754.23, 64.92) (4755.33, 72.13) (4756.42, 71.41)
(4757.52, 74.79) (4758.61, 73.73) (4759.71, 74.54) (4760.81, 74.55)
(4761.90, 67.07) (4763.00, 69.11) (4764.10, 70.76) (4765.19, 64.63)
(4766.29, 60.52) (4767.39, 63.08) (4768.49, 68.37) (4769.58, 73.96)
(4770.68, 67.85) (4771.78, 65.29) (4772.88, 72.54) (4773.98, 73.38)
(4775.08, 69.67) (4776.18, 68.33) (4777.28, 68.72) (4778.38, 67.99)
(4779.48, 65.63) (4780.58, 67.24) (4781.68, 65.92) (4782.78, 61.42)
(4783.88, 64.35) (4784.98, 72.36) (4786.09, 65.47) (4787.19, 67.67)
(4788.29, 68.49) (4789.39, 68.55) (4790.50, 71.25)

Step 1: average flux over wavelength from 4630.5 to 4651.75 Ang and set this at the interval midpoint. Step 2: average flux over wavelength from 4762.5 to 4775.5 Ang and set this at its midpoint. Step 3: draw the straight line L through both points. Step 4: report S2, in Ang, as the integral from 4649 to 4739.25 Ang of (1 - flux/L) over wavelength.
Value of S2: -3.6 Ang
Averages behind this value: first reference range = 76.5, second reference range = 68.2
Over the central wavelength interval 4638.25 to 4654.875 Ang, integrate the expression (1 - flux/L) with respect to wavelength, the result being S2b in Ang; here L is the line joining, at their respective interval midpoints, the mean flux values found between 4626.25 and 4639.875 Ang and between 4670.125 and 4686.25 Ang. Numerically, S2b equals 0.96 Ang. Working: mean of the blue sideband 79.2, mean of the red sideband 78.9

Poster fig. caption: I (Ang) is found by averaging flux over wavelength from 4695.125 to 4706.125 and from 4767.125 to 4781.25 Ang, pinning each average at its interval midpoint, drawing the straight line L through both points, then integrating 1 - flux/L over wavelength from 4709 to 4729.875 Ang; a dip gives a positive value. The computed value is -2.2 Ang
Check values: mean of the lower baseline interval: 71.5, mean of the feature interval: 78.4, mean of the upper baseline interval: 68.7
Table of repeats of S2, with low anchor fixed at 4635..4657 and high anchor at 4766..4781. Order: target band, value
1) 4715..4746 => -3.23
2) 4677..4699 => -1.34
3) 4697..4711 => 0.38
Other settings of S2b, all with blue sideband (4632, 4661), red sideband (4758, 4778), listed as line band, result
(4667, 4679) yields -0.4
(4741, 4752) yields -1.2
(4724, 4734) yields -0.6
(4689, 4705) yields 0.0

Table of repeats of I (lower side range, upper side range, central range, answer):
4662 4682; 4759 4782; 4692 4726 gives -1.41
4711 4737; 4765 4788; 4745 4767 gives -0.43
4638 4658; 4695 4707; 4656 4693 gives -2.00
